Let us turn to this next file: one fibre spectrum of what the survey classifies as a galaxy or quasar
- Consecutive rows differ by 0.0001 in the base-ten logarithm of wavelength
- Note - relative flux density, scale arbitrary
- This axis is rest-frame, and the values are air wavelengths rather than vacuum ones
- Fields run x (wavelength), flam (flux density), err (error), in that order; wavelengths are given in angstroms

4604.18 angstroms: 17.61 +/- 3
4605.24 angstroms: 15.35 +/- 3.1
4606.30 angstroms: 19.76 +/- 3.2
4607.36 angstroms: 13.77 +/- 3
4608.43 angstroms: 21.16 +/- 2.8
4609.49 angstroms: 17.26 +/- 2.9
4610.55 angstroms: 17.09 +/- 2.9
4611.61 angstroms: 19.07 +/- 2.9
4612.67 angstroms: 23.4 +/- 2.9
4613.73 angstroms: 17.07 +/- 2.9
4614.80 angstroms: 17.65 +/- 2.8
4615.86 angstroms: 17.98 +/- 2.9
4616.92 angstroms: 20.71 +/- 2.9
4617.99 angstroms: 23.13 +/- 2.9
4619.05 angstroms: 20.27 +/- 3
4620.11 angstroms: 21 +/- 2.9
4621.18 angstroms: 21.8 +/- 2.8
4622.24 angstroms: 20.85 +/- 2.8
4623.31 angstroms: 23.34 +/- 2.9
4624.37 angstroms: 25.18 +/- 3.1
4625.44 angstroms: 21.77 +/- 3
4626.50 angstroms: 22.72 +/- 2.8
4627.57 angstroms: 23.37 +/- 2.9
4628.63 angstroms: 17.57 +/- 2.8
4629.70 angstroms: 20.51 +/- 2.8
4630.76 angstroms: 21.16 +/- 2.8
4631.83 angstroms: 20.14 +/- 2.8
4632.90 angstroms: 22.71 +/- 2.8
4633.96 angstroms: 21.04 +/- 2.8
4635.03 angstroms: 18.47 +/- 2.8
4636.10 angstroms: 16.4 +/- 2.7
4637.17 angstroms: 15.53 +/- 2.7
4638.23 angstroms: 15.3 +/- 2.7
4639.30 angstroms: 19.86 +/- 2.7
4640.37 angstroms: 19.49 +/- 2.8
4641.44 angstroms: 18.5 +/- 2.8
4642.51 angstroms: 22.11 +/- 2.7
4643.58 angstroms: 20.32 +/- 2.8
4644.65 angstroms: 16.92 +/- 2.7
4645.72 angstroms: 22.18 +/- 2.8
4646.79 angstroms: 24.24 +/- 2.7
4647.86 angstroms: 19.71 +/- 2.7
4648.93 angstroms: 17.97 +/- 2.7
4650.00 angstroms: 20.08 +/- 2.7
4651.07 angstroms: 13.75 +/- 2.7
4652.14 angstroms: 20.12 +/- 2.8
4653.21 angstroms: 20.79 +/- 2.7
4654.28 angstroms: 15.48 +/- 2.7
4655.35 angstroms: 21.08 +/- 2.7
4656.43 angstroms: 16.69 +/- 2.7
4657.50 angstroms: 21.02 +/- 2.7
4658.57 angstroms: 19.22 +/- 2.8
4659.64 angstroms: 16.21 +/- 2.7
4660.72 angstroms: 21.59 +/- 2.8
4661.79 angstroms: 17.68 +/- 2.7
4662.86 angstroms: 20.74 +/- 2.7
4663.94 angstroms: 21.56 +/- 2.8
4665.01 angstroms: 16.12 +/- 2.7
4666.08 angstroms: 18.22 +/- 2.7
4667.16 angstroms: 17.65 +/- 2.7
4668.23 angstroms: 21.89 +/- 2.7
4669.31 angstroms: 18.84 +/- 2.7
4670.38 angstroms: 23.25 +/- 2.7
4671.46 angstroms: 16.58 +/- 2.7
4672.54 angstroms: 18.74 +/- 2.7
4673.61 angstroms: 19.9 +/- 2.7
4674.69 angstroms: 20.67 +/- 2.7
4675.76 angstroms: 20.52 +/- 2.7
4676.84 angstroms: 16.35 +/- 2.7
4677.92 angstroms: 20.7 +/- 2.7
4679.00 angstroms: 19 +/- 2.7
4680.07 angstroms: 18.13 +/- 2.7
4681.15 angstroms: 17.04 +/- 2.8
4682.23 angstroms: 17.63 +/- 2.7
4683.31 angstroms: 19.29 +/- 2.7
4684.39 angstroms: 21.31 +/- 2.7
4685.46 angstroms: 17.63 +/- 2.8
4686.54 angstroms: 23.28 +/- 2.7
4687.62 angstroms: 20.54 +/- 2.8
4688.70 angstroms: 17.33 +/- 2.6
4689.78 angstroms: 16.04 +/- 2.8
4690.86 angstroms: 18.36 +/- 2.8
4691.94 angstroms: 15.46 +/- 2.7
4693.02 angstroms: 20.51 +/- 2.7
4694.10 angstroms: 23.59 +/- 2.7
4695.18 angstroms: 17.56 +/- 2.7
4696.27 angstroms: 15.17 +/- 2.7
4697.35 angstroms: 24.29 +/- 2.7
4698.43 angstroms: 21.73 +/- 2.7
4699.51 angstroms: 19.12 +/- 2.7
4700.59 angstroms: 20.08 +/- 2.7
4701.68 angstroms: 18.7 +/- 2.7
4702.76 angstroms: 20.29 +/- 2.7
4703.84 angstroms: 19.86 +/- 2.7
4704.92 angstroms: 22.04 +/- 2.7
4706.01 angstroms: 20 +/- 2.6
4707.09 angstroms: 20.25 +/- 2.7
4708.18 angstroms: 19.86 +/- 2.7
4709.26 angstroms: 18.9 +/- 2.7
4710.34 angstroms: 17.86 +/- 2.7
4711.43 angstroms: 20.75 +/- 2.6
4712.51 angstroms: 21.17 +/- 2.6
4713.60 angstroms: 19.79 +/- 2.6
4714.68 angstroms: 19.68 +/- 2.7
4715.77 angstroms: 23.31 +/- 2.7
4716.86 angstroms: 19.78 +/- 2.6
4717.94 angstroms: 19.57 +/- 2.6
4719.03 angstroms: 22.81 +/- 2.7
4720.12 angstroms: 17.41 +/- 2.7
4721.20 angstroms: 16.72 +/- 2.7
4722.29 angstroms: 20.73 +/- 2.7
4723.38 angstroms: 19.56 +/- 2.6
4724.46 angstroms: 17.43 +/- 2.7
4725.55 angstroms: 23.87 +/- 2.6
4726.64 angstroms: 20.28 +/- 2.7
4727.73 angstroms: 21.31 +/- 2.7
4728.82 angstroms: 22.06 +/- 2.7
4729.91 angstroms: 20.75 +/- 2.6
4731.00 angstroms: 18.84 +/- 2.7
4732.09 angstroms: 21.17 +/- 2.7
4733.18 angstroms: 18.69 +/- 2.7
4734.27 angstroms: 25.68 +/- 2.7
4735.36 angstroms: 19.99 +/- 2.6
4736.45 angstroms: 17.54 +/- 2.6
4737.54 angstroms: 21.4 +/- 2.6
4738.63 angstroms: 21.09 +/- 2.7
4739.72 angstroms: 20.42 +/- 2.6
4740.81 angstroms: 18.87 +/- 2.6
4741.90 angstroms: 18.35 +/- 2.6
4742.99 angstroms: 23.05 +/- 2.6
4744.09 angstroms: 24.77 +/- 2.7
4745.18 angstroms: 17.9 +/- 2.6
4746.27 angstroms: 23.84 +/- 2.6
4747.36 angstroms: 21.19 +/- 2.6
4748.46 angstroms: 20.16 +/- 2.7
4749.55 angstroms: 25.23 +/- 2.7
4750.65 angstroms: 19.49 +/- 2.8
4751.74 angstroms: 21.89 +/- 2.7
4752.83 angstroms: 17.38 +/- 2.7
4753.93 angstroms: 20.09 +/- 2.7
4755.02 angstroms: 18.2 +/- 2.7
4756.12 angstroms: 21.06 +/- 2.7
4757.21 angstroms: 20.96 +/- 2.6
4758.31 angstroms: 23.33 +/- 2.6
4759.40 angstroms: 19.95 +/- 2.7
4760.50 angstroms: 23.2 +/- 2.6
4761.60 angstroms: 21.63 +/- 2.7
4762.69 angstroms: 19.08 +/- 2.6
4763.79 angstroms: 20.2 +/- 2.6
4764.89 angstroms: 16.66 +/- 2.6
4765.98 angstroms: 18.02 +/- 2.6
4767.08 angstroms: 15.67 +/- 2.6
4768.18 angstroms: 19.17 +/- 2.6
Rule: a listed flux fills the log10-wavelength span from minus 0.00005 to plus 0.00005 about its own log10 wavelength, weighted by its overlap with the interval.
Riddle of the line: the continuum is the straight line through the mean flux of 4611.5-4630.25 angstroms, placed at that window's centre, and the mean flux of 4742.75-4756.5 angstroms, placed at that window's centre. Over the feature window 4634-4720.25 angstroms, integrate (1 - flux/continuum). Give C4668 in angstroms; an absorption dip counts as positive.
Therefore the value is 6.8 angstroms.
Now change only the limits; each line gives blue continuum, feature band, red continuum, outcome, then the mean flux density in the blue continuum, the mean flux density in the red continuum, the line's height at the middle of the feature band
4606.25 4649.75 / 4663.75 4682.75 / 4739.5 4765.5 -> 1.16 angstroms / 20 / 20.7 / 20.2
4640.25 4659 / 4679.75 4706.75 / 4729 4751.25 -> 1.00 angstroms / 19.4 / 20.9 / 20.2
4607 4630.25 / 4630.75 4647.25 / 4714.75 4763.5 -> 0.67 angstroms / 20.4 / 20.7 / 20.4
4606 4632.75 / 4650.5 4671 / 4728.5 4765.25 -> 1.43 angstroms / 20.3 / 20.7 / 20.5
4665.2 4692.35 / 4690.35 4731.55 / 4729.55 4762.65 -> -0.27 angstroms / 19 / 20.8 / 19.9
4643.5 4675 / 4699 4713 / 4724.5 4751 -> 0.28 angstroms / 19.3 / 21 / 20.3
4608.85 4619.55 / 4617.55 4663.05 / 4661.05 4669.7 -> -1.57 angstroms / 19.4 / 19.2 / 19.3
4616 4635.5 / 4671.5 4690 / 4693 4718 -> 1.34 angstroms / 21.4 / 20.2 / 20.5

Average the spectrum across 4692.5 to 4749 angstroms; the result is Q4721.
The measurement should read 20.4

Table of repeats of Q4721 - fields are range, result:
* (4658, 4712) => 19.4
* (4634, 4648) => 19.2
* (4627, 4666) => 19.3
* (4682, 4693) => 18.8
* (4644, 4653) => 19.4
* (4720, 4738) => 20.3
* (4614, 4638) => 20.5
